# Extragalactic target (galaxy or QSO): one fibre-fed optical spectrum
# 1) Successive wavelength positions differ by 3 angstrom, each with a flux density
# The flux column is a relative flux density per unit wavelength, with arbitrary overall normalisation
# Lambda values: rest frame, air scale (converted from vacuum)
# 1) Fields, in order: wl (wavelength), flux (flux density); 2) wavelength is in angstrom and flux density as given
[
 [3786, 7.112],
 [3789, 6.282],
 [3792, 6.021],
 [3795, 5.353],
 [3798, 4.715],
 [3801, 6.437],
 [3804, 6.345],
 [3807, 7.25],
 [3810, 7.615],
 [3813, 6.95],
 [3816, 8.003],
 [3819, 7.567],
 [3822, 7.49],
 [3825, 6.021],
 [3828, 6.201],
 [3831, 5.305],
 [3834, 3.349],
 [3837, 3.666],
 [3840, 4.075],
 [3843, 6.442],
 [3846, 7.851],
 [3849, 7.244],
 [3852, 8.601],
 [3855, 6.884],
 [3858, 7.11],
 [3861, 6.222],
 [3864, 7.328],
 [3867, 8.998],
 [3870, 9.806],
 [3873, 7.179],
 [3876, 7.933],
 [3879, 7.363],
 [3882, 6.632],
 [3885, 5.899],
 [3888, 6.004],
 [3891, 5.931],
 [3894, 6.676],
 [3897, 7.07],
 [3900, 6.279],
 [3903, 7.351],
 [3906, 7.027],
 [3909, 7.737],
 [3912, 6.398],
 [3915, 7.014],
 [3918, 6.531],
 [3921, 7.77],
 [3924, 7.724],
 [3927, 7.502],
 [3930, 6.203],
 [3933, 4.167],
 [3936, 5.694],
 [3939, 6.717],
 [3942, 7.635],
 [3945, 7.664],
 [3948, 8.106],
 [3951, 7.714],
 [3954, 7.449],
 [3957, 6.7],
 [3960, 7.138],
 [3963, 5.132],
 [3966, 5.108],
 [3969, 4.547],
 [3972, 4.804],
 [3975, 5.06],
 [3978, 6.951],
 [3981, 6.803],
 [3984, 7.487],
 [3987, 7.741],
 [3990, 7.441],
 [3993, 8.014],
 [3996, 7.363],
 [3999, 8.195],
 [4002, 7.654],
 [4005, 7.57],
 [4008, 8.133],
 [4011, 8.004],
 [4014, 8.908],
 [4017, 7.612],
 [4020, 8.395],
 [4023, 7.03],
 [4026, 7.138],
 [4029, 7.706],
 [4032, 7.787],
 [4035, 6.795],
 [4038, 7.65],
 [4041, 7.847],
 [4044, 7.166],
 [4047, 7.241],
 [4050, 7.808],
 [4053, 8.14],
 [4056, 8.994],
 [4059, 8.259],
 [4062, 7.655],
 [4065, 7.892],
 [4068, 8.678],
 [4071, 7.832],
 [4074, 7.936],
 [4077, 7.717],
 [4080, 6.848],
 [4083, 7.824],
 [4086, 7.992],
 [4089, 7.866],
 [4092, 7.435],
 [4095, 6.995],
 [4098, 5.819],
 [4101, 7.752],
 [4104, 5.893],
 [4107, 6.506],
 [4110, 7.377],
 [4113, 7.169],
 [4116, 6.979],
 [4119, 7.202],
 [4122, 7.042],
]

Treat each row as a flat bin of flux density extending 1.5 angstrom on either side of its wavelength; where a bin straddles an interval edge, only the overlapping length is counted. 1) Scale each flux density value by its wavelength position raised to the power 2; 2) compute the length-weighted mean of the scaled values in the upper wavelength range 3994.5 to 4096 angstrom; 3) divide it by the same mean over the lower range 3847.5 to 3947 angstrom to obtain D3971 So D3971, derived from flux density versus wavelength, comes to 1.19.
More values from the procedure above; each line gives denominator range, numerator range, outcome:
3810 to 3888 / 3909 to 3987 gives 1.02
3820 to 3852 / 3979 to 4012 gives 1.40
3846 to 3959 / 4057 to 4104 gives 1.17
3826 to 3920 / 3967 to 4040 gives 1.16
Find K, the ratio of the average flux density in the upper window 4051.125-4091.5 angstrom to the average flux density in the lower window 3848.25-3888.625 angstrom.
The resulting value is 1.07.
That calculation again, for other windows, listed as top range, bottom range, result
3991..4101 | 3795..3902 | 1.16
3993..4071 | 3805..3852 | 1.22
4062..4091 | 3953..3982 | 1.32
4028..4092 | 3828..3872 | 1.17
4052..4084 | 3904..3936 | 1.18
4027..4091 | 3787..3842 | 1.29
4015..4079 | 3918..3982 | 1.20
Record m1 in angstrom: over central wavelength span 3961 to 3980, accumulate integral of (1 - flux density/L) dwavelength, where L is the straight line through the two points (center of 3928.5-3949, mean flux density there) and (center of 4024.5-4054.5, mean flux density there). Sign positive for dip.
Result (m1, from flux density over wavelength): 4.18 angstrom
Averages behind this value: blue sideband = 6.56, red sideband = 7.53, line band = 5.36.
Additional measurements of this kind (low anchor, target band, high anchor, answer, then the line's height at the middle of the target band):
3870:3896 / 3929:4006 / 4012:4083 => 6.5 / 7.35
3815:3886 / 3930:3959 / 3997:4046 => 1.8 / 7.3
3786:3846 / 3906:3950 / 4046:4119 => -1.4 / 6.71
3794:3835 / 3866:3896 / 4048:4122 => -2.5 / 6.66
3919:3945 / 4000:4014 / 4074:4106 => -2.0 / 6.97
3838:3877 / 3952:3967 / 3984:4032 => 2.4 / 7.63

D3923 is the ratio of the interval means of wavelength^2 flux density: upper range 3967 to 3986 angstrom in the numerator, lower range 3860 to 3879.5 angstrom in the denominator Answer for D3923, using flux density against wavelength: 0.80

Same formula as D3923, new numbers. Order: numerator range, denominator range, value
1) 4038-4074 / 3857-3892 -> 1.21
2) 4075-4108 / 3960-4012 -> 1.11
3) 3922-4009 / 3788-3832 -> 1.14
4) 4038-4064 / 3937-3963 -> 1.15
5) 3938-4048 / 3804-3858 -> 1.20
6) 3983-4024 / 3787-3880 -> 1.28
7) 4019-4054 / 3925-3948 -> 1.19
